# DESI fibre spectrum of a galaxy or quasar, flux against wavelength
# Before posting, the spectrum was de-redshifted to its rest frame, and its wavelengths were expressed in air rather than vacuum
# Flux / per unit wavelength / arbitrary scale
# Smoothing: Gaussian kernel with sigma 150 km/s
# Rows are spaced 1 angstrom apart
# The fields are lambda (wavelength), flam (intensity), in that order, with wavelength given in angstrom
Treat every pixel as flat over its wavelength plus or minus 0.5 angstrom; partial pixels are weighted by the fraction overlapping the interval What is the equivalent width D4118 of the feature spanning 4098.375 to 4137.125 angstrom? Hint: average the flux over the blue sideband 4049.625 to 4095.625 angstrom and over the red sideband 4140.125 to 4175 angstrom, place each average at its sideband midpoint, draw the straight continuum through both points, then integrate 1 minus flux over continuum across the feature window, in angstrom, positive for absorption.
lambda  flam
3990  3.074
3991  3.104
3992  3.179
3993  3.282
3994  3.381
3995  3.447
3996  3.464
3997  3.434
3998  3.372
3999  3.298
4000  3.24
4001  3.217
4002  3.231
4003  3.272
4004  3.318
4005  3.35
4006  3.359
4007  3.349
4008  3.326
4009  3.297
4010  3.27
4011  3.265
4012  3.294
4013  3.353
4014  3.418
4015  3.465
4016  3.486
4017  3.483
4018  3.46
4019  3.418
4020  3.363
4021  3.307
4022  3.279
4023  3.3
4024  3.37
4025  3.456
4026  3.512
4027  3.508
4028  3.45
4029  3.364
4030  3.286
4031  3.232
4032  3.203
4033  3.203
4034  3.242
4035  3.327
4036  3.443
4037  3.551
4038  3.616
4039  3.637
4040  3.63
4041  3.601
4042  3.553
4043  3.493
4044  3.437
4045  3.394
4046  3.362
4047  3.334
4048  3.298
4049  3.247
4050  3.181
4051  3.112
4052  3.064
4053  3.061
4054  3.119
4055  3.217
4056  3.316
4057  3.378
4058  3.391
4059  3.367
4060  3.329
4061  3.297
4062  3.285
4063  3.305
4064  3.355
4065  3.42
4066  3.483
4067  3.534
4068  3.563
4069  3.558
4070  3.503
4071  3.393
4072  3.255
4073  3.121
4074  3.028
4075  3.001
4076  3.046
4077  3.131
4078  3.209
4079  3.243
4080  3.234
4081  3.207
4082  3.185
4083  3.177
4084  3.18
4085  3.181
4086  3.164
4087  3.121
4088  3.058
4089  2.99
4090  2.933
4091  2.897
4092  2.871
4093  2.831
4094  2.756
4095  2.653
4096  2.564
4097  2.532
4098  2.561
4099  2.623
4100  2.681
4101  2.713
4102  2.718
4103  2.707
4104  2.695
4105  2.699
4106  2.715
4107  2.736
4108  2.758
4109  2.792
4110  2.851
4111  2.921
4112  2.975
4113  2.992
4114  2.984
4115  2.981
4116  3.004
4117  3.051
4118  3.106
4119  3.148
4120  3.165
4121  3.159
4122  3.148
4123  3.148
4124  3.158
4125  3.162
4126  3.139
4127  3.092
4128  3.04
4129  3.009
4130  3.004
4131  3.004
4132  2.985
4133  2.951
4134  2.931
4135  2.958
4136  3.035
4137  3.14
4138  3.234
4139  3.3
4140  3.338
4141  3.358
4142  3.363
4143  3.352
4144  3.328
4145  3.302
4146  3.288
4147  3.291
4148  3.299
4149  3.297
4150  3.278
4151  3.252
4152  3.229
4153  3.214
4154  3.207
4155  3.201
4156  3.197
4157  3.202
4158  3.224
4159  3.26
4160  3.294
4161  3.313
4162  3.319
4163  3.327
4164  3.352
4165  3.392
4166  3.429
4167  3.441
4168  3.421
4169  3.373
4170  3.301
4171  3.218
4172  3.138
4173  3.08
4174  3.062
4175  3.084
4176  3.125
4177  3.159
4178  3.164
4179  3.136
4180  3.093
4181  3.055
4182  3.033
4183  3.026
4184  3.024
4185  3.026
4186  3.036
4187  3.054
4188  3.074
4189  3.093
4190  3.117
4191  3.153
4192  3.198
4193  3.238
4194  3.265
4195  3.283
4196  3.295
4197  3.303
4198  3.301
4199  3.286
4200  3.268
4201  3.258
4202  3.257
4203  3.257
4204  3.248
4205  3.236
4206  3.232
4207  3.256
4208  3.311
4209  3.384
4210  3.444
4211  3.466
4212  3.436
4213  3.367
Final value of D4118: 3.5 angstrom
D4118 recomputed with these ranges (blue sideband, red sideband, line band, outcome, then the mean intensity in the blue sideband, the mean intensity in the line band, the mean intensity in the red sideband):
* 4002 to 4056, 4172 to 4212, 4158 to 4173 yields -0.5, 3.36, 3.32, 3.19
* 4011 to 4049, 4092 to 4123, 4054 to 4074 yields -1.3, 3.4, 3.36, 2.85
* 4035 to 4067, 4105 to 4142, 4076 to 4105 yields 2.5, 3.37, 2.92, 3.04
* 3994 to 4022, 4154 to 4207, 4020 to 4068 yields -0.5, 3.35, 3.36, 3.21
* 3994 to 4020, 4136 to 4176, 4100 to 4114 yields 2.1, 3.36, 2.79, 3.27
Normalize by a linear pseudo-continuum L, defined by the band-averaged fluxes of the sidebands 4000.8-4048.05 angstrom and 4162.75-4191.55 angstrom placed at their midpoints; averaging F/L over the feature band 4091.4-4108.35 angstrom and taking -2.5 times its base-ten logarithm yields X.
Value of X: 0.21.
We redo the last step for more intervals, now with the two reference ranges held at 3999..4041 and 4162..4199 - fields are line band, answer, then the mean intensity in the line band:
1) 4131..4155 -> 0.009 mag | 3.21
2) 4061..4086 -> 0.013 mag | 3.27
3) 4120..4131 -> 0.052 mag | 3.1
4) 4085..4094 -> 0.108 mag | 2.98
